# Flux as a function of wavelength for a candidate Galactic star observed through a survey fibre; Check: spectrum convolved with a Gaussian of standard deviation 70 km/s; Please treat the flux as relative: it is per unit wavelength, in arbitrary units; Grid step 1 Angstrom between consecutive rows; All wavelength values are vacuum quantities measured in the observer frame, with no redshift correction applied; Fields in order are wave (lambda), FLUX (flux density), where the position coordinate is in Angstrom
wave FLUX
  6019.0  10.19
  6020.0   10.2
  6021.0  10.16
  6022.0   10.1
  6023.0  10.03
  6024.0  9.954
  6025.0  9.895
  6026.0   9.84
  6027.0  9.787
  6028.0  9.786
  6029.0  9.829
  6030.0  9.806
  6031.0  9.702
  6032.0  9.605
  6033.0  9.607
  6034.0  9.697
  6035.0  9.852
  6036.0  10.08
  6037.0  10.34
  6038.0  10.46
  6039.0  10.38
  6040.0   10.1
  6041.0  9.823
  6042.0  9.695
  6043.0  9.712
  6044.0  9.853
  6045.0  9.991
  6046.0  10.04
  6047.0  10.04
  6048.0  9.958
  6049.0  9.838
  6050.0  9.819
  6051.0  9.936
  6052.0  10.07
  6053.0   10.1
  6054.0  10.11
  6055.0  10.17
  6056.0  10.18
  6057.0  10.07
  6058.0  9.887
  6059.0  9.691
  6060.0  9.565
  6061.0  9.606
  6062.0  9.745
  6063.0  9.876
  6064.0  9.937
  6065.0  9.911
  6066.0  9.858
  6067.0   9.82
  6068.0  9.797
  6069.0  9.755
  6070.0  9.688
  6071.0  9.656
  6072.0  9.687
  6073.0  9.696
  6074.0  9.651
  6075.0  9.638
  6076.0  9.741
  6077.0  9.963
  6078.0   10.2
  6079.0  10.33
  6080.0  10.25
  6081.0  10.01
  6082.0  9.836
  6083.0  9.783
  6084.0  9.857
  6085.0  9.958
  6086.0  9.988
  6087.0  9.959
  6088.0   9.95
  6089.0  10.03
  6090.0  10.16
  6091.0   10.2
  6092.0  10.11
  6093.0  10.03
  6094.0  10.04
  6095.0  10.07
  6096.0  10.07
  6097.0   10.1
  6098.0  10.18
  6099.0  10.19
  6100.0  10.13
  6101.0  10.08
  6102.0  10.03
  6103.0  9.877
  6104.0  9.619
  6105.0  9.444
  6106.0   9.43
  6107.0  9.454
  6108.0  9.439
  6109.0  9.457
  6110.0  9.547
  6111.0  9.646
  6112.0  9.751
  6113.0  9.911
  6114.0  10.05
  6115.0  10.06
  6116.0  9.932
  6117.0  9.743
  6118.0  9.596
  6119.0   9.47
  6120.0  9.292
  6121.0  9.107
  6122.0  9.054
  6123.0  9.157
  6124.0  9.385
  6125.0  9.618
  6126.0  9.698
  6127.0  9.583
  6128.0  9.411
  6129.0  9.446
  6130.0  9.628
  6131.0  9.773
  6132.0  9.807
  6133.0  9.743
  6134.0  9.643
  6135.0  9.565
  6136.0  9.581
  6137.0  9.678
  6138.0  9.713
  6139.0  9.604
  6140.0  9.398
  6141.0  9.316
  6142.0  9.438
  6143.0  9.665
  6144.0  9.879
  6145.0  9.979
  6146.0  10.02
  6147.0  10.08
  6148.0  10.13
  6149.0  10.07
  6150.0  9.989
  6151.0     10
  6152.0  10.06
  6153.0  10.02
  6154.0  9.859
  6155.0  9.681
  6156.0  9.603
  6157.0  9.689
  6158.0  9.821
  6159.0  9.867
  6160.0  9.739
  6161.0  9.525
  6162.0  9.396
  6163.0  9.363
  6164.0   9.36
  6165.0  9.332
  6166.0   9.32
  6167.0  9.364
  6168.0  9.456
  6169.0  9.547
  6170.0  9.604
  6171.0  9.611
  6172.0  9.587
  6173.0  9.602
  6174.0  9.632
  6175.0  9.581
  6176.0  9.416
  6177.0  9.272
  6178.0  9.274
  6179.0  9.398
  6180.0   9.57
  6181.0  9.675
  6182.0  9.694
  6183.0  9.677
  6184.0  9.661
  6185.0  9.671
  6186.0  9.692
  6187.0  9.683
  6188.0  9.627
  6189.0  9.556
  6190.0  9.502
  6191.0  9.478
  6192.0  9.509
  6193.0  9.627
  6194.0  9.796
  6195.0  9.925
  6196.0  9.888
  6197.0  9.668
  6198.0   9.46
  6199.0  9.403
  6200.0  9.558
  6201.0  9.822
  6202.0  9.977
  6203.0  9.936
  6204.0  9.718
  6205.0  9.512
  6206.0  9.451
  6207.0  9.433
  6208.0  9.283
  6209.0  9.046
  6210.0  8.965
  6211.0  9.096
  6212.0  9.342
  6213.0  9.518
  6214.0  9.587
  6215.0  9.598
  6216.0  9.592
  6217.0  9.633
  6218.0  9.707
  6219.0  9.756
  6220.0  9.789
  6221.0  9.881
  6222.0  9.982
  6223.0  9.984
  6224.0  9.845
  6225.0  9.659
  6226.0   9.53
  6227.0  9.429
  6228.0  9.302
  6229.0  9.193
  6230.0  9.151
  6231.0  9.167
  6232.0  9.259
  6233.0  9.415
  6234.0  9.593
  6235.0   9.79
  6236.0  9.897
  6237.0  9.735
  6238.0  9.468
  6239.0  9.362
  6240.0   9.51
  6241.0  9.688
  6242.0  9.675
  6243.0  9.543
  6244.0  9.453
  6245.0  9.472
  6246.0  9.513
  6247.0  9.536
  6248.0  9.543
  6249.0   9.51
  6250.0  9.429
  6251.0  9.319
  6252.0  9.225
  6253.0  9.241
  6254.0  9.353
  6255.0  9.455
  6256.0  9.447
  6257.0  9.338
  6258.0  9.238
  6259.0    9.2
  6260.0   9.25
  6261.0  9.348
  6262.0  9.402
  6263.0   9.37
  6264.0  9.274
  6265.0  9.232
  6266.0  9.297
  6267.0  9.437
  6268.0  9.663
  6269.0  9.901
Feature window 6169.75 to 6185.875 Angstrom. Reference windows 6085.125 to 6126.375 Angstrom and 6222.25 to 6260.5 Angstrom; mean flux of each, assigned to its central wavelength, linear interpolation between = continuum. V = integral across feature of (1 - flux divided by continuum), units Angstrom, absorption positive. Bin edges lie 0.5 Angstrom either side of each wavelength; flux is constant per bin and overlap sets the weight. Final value 0.1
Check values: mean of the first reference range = 9.78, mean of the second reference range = 9.47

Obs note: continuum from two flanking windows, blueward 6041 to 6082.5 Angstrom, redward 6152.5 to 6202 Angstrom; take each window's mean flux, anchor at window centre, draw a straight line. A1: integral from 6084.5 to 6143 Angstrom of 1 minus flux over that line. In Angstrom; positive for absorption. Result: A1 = 0.16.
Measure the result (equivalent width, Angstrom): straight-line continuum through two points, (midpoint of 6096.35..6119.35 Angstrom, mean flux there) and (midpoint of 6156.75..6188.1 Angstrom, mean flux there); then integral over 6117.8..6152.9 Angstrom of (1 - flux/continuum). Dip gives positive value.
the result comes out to 0.1 Angstrom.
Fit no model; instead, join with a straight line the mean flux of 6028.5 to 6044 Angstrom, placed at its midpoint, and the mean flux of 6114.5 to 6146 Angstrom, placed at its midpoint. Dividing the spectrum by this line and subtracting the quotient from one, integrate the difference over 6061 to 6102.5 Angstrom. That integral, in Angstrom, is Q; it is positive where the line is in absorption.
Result -0.8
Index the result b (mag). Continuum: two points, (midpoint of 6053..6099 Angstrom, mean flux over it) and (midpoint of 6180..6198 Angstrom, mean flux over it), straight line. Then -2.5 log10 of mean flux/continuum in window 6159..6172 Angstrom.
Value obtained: 0.03 mag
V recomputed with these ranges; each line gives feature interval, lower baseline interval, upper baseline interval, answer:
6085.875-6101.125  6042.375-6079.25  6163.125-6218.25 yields -0.5 Angstrom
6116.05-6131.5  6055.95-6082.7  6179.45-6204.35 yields 0.5 Angstrom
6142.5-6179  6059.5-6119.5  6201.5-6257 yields 0.0 Angstrom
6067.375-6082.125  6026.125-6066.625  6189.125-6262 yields 0.0 Angstrom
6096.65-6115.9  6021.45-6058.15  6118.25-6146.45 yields -0.3 Angstrom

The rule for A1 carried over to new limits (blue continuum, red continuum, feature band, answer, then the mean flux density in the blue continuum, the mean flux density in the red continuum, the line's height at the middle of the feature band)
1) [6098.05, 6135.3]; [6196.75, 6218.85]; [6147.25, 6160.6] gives -0.41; 9.65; 9.52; 9.59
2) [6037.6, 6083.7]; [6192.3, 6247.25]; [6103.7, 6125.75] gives 0.54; 9.91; 9.57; 9.79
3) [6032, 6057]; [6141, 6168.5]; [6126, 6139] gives 0.19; 9.99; 9.72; 9.78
